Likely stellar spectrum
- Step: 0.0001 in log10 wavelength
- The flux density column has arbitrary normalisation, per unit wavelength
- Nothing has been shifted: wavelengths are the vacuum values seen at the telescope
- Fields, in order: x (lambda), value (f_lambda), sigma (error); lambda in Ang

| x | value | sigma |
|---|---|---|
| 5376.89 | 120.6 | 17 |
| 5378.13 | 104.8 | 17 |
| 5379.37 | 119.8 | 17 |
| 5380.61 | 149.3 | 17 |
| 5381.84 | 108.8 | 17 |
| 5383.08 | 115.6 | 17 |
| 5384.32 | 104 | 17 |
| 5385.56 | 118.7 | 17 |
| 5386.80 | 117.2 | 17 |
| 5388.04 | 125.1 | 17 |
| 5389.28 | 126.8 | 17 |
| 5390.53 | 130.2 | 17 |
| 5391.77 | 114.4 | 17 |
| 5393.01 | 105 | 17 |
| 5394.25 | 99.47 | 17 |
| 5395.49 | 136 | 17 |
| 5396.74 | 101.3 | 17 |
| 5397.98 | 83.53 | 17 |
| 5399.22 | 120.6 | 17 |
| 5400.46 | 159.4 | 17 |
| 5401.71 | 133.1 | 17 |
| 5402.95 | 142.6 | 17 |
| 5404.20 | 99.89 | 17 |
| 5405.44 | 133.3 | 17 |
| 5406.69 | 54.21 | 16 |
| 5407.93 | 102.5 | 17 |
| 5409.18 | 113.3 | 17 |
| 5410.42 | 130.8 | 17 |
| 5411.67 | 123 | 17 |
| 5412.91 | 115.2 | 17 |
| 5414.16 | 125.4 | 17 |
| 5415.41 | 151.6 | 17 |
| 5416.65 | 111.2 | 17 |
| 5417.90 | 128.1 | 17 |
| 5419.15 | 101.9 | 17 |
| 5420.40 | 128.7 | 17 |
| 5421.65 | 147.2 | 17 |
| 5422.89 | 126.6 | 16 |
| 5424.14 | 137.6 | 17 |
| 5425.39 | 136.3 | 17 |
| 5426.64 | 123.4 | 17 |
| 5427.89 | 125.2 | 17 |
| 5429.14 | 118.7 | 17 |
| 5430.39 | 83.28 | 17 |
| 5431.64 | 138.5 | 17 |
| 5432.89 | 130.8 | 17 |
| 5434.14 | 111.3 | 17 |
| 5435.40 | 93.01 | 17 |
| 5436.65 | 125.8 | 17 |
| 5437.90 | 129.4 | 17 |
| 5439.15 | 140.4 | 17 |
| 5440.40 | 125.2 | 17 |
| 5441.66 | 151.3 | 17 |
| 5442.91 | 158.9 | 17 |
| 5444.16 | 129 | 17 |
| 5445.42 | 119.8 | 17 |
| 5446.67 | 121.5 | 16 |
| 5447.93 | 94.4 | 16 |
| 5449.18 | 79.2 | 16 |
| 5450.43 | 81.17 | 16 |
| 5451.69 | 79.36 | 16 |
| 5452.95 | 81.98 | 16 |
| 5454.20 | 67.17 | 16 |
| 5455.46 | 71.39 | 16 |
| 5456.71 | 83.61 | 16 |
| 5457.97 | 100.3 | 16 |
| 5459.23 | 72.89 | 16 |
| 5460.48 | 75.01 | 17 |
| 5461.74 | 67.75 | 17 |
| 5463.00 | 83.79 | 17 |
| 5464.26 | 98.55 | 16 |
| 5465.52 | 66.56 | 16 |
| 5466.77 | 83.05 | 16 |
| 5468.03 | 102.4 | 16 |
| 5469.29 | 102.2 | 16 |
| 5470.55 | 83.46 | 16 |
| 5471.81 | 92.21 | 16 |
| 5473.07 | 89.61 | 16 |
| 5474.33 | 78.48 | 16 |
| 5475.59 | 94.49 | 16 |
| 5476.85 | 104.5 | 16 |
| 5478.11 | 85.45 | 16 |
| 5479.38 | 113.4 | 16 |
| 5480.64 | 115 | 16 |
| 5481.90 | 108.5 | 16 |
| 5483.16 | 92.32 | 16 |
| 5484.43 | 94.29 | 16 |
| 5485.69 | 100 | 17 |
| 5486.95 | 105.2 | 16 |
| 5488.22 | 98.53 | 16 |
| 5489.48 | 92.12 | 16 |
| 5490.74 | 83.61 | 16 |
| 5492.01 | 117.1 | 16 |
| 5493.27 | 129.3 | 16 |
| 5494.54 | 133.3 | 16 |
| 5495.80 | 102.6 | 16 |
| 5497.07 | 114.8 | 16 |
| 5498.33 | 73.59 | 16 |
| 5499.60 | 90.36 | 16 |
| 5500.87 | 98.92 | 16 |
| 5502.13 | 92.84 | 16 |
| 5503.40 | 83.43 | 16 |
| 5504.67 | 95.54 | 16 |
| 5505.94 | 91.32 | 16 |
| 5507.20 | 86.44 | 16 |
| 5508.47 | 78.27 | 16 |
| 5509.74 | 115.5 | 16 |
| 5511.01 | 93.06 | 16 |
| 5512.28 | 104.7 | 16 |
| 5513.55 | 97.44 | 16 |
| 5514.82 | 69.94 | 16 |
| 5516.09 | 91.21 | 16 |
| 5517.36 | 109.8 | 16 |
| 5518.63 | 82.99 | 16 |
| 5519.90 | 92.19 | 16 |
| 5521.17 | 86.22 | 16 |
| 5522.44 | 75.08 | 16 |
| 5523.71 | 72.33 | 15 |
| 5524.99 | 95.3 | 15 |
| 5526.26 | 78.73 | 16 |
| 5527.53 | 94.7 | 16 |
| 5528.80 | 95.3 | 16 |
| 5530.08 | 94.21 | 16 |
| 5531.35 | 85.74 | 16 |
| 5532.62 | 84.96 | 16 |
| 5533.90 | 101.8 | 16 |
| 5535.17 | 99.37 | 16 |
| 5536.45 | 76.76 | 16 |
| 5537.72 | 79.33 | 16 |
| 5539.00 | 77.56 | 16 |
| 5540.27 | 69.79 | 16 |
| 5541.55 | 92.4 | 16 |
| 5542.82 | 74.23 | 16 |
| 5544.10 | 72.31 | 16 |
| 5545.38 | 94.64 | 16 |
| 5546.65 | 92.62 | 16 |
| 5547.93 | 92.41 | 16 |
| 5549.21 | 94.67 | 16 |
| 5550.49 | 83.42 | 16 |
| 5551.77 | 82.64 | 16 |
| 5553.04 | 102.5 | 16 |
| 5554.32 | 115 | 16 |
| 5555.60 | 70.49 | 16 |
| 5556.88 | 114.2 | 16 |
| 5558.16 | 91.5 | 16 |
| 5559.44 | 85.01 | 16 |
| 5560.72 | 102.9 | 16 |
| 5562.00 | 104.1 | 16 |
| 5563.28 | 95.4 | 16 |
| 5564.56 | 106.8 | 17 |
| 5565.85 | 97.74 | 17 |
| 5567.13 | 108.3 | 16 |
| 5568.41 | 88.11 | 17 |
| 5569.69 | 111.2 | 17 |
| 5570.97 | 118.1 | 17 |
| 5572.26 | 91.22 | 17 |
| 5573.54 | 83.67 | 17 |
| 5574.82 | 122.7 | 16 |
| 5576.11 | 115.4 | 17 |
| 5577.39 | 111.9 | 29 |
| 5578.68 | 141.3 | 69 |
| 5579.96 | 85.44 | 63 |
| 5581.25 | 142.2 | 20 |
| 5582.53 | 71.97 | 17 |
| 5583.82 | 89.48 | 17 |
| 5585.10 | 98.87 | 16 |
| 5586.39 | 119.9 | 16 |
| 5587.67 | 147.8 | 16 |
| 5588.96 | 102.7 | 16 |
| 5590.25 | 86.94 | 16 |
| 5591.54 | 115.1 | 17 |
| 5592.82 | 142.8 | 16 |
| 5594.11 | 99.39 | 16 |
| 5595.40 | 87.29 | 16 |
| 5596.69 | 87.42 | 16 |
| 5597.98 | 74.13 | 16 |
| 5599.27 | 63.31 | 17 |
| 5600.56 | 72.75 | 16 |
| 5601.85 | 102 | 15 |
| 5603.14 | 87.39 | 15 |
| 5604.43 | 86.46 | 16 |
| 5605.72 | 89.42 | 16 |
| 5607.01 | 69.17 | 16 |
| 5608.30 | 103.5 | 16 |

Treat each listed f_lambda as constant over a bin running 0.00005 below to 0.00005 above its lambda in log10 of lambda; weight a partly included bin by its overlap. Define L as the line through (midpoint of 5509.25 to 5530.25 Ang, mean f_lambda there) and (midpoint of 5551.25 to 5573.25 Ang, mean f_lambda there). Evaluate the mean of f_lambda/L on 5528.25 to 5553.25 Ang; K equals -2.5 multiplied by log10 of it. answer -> 0.09 mag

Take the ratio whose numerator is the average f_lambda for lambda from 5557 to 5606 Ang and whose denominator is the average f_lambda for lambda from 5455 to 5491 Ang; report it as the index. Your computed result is 1.11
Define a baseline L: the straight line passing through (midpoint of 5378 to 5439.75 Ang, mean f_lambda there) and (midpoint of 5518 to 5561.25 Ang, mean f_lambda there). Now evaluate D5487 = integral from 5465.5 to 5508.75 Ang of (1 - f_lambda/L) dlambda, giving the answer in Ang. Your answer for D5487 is 1.7 Ang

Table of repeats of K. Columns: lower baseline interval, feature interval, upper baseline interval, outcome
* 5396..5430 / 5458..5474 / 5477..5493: 0.240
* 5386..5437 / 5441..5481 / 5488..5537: 0.137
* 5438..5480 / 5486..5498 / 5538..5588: -0.108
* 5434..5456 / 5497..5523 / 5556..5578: 0.159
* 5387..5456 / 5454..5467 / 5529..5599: 0.369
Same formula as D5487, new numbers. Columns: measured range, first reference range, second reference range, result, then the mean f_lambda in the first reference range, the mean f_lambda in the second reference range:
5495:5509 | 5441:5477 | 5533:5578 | 0.3 Ang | 93.4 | 94.8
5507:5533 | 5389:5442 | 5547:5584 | 4.2 Ang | 121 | 101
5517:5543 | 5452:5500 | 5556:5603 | 3.0 Ang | 93.3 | 102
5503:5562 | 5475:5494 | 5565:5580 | 8.5 Ang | 102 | 107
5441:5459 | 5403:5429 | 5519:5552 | 1.7 Ang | 121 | 86.1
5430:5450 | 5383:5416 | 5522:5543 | -2.4 Ang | 118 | 85.5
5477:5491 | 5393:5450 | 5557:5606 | 1.7 Ang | 121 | 101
